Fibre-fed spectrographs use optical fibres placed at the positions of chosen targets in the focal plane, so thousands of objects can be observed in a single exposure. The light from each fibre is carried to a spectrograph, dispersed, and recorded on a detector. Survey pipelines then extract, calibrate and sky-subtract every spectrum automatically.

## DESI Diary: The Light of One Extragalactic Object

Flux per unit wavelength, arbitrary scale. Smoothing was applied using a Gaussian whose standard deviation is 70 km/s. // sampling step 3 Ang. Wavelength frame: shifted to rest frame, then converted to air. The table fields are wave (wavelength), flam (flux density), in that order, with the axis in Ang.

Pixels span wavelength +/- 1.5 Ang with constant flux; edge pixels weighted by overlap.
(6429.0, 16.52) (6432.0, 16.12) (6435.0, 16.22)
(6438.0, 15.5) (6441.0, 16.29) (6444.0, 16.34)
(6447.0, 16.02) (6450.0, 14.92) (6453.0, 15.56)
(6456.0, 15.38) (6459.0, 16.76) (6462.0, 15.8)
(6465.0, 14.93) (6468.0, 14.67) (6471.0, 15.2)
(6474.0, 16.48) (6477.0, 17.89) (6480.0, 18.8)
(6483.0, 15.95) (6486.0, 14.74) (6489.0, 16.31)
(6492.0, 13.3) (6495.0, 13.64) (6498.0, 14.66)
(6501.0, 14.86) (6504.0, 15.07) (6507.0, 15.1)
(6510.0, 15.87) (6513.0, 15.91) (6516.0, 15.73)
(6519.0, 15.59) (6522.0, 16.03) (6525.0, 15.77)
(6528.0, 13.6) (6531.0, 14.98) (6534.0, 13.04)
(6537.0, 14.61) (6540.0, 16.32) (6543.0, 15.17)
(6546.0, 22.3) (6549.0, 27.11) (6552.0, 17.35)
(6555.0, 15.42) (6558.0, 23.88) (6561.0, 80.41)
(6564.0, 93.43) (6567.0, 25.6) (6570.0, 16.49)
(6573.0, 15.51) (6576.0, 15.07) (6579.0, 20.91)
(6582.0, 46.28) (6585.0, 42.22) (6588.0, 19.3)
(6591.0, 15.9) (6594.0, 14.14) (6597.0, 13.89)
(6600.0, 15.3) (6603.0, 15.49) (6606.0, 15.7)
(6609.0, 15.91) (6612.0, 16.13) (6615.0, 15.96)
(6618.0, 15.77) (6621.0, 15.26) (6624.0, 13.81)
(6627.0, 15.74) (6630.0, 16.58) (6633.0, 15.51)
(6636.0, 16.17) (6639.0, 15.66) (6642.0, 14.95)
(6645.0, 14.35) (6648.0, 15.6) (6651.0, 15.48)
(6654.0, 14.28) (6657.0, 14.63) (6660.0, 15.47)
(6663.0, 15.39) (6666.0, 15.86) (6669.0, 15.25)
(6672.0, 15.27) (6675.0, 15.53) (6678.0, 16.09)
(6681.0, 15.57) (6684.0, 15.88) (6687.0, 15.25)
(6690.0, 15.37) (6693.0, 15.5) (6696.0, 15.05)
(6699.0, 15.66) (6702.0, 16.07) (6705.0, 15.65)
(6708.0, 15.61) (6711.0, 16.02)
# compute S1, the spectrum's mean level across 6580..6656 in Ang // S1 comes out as 17.8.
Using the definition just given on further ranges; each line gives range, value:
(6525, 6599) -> 25.3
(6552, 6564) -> 43.8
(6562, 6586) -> 35.2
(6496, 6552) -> 16.2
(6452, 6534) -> 15.5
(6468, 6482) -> 16.8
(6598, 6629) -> 15.5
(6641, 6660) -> 14.9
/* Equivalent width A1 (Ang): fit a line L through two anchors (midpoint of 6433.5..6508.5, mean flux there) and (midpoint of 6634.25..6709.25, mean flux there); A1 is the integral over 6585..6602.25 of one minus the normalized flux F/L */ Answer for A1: -2.8 Ang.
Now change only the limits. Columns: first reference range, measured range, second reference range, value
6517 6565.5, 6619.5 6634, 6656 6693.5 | 2.9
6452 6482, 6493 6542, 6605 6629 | 2.8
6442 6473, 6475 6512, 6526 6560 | 2.8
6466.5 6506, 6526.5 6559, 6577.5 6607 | 2.6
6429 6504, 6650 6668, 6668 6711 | 0.5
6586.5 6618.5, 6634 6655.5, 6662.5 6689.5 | 0.6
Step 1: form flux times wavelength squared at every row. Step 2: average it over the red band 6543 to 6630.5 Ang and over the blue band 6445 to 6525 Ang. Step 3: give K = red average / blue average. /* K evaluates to 1.6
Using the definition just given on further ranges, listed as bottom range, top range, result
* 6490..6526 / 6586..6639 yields 1.09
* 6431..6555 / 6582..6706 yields 1.08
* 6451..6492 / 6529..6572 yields 1.80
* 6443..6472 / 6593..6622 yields 1.04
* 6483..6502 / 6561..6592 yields 2.35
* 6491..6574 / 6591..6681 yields 0.73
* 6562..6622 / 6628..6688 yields 0.66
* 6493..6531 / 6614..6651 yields 1.06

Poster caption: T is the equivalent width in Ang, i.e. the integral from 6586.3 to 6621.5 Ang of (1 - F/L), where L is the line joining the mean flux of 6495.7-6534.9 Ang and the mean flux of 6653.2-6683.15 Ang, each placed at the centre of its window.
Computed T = -1.5 Ang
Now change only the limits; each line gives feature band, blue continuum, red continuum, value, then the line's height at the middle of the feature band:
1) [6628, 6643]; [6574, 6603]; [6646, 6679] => 1.7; 17.8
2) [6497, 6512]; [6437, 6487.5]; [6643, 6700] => 0.6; 15.8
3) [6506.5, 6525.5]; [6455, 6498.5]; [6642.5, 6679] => -0.2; 15.6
